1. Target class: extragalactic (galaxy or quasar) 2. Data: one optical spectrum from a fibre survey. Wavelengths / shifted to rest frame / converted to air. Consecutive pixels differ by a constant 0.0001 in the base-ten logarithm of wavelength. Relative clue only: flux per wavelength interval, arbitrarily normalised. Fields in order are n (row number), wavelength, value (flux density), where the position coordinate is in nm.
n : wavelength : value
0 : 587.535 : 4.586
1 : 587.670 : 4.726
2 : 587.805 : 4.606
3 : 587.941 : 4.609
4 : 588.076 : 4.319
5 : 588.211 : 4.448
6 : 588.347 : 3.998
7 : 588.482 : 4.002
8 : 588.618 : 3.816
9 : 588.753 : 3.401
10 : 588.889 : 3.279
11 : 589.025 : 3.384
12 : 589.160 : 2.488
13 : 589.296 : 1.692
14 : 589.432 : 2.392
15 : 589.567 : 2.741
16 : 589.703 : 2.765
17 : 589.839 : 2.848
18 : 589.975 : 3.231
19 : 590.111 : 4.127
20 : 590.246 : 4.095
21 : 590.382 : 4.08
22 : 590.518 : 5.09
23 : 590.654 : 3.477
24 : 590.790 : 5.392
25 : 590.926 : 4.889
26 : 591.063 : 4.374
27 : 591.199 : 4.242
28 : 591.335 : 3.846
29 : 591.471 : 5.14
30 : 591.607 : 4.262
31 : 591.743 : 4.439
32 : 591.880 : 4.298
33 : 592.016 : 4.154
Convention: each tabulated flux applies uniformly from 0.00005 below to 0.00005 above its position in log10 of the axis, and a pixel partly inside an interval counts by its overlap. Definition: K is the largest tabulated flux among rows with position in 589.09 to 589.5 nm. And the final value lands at 2.488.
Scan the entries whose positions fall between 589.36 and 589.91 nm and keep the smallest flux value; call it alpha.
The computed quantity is 2.392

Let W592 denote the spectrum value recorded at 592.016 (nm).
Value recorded 4.154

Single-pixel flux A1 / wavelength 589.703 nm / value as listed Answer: 2.765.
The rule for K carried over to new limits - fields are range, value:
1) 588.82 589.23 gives 3.384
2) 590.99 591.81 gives 5.14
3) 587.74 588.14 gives 4.609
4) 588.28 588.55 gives 4.002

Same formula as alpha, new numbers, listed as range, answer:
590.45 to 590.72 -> 3.477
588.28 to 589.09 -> 3.279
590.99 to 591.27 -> 4.242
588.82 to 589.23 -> 2.488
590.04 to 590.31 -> 4.095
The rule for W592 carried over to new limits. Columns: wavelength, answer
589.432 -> 2.392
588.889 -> 3.279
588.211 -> 4.448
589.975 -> 3.231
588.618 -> 3.816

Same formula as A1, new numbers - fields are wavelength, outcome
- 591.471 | 5.14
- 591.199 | 4.242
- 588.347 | 3.998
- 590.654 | 3.477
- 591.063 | 4.374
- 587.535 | 4.586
